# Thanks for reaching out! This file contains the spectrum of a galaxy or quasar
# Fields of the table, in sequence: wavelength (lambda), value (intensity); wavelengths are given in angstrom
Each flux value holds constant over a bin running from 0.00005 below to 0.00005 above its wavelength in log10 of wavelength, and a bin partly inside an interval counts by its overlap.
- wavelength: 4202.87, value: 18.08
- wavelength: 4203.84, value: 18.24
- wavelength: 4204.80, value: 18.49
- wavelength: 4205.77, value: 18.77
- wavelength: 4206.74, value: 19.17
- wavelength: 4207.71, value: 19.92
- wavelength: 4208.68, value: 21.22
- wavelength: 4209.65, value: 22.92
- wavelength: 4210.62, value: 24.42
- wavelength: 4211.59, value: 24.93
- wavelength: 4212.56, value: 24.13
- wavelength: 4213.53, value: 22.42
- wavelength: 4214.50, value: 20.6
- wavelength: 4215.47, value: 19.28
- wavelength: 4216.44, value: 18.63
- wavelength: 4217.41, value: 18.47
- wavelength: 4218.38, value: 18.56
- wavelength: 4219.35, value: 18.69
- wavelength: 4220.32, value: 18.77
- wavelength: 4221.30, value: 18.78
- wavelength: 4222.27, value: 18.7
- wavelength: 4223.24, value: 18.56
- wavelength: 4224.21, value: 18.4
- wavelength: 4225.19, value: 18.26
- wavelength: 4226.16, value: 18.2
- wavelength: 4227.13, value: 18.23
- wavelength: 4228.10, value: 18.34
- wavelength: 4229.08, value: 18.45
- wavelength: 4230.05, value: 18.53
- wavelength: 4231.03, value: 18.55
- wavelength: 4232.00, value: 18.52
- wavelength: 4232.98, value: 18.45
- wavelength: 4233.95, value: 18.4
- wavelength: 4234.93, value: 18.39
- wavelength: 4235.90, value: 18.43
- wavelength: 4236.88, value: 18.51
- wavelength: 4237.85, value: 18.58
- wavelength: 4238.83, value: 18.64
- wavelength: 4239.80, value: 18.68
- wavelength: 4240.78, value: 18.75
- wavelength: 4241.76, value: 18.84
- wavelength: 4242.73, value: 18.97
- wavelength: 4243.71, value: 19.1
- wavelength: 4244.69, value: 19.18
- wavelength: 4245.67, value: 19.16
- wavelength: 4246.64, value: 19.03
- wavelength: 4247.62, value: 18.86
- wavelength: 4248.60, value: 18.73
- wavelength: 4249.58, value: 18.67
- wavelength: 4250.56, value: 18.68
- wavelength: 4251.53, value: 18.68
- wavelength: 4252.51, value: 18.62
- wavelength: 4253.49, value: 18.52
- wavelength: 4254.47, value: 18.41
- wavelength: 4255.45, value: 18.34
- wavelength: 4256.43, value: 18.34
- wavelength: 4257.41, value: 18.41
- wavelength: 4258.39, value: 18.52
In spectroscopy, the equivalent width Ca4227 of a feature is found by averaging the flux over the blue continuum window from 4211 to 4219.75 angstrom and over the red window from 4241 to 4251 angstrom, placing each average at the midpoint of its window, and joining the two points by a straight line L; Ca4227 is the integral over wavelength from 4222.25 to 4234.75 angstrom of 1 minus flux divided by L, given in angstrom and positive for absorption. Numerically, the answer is 1.0 angstrom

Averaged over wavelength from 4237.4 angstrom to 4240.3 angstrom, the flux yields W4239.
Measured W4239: 18.6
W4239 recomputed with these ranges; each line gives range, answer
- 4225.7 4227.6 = 18.2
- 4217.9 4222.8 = 18.7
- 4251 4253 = 18.7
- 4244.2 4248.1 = 19.1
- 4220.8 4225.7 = 18.5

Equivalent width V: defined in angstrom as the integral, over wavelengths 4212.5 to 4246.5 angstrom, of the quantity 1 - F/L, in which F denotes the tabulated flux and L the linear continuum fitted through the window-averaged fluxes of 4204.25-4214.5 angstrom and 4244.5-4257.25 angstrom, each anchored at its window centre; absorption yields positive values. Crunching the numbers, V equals 2.2 angstrom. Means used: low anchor 21.6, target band 18.9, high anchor 18.7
